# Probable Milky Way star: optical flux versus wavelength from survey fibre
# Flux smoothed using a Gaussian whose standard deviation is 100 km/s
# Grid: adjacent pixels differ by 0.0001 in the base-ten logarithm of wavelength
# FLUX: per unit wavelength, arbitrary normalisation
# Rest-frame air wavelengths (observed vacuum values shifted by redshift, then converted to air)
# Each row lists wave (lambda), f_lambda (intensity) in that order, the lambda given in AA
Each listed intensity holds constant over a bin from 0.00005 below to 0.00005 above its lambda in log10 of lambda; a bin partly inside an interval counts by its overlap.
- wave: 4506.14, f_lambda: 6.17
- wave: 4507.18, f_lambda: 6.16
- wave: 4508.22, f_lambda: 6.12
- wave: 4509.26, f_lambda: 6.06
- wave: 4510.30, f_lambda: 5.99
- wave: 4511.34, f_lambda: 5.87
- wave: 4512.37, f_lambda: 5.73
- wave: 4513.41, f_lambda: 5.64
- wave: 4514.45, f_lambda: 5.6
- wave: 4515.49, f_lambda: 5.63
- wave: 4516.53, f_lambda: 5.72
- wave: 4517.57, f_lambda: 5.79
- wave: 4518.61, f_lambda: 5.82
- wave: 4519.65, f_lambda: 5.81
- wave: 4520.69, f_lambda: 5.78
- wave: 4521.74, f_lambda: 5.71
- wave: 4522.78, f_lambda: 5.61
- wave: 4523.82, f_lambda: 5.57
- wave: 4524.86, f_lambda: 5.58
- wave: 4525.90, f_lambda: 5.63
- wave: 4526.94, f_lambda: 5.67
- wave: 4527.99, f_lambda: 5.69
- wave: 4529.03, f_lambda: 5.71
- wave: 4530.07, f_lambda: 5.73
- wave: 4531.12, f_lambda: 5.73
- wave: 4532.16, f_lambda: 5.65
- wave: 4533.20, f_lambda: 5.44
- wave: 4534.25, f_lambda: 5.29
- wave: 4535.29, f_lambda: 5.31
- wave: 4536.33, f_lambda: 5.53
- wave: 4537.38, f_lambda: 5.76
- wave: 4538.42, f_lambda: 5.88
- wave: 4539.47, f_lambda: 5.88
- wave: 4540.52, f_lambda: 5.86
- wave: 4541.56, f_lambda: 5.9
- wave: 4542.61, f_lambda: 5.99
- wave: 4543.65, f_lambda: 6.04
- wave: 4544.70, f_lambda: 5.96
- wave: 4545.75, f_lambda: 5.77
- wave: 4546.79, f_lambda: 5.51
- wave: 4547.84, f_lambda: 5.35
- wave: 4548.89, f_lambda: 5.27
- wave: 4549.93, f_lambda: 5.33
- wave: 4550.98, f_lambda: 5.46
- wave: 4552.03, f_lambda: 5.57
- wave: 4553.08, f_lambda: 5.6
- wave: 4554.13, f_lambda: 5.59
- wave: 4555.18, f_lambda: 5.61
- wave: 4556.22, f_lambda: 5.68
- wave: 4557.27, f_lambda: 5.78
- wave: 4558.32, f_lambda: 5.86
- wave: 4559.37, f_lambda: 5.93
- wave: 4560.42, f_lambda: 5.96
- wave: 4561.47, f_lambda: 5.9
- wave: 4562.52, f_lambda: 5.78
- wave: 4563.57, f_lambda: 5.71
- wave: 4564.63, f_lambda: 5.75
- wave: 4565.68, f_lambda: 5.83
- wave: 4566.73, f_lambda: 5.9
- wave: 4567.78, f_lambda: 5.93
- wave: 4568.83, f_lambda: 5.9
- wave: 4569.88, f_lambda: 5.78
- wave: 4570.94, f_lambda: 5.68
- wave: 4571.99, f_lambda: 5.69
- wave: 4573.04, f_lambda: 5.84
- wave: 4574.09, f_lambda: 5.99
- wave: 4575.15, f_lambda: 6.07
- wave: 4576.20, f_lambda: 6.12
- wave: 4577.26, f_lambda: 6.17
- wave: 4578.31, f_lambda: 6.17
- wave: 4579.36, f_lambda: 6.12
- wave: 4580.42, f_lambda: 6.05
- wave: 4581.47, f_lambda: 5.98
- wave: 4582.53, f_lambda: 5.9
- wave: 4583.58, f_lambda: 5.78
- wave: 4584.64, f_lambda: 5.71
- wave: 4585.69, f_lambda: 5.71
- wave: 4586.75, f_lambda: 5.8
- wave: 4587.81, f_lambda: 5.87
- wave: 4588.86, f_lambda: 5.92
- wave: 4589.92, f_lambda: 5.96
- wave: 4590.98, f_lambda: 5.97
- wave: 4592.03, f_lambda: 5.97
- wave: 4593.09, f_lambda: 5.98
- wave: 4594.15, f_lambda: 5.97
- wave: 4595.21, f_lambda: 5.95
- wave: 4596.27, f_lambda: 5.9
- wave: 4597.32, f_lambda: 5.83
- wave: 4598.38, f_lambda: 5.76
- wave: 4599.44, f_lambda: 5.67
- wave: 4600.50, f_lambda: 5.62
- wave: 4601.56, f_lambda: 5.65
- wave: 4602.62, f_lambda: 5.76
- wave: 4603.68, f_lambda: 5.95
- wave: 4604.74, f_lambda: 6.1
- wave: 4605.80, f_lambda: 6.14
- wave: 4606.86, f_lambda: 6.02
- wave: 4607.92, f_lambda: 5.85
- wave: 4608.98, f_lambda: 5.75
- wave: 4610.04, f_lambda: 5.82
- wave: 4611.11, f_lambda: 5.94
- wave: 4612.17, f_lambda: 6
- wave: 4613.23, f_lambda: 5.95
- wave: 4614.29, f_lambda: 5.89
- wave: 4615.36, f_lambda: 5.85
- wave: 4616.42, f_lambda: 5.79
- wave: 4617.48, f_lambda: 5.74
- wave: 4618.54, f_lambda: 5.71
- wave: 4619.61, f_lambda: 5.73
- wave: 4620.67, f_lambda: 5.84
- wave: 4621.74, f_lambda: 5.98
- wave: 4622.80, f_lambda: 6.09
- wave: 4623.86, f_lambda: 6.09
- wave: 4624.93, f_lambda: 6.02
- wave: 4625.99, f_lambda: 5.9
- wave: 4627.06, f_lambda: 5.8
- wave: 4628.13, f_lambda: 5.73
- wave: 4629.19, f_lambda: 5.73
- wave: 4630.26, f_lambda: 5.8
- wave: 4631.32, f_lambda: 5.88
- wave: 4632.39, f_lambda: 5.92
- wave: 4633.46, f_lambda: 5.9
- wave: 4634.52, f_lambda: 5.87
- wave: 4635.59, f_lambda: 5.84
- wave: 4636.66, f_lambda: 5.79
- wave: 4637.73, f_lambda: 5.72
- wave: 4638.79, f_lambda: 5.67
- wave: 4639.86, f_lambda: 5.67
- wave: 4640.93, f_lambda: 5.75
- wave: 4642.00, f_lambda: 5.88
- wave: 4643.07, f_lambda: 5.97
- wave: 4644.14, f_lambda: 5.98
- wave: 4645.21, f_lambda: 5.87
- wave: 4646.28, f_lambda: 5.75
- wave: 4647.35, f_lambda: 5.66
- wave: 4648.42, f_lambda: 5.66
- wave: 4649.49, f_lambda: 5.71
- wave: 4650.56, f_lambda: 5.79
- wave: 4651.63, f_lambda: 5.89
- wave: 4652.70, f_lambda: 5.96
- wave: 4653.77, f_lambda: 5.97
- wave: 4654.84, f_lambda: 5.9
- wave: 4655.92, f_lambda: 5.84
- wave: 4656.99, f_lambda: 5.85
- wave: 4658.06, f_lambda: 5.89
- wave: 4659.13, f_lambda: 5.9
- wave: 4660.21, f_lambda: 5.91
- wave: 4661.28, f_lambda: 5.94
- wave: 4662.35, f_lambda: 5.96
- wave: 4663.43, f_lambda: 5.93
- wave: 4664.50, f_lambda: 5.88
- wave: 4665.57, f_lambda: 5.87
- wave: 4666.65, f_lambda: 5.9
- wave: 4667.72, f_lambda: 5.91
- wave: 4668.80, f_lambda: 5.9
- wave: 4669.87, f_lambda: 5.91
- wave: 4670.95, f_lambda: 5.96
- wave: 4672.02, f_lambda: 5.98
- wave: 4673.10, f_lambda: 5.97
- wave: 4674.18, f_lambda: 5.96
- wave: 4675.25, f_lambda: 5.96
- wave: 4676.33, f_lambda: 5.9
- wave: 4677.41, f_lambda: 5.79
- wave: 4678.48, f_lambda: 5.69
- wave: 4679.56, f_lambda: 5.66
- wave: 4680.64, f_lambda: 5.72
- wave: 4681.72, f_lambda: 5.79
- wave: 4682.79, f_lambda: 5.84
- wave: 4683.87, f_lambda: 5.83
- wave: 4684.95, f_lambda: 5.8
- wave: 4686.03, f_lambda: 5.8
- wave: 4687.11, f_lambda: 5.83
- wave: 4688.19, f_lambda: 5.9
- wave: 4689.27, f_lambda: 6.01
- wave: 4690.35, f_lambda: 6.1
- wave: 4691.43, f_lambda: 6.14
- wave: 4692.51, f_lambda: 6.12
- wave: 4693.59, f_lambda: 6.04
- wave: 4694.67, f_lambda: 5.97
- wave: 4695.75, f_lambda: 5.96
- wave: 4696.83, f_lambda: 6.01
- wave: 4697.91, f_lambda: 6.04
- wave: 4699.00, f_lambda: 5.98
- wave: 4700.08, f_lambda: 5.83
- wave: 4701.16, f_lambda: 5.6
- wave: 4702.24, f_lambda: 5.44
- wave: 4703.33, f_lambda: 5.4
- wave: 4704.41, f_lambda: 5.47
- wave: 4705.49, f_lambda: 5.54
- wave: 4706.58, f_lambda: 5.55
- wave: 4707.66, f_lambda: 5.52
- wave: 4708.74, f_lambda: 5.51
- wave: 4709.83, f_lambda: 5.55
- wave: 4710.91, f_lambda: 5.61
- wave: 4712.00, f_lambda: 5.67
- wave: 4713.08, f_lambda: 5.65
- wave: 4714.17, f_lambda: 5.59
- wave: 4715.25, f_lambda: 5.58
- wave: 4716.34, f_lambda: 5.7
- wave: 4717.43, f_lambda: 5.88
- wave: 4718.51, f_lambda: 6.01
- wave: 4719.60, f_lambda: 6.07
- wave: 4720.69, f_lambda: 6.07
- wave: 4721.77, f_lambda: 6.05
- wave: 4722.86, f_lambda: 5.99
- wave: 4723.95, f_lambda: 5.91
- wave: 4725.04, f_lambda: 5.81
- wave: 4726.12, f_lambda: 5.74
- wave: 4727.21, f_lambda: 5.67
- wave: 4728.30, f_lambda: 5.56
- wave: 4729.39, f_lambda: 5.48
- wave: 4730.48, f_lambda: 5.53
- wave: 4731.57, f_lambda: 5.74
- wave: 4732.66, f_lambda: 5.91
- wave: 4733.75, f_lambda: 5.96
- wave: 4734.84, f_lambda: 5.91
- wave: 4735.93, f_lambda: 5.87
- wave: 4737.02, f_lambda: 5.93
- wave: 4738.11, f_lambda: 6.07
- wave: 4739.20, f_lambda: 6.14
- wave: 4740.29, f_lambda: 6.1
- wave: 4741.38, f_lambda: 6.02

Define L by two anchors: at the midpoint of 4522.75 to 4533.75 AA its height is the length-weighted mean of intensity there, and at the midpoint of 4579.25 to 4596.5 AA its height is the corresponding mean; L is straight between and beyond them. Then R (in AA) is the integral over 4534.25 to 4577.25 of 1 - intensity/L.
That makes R 0.0 AA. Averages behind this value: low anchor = 5.64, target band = 5.76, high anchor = 5.91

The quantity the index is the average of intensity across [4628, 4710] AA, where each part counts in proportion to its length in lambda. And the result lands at 5.83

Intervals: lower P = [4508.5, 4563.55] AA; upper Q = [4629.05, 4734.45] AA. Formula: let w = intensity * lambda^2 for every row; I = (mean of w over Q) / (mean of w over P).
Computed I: 1.09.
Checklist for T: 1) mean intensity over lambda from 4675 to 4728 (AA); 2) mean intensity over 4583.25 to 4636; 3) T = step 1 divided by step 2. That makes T 0.99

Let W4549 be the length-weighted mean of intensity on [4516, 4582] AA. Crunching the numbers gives 5.76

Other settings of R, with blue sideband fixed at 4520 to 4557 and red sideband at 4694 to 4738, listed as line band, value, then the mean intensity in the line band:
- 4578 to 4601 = -0.8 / 5.89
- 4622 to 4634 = -0.4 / 5.9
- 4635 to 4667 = -0.7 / 5.84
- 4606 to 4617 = -0.4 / 5.89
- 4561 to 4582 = -0.9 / 5.92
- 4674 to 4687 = -0.2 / 5.81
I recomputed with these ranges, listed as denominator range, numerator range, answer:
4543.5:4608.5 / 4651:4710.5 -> 1.05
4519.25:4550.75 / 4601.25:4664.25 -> 1.08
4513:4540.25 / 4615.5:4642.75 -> 1.08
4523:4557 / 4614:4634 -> 1.08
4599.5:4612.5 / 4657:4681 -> 1.03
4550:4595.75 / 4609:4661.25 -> 1.03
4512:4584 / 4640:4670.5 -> 1.07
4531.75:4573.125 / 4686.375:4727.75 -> 1.09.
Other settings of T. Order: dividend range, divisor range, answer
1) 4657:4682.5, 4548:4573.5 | 1.03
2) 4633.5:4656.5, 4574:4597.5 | 0.98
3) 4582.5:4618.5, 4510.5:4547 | 1.03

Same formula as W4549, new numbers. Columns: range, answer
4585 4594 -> 5.9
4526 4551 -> 5.66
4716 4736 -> 5.83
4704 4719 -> 5.63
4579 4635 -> 5.88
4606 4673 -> 5.87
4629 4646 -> 5.83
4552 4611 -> 5.86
